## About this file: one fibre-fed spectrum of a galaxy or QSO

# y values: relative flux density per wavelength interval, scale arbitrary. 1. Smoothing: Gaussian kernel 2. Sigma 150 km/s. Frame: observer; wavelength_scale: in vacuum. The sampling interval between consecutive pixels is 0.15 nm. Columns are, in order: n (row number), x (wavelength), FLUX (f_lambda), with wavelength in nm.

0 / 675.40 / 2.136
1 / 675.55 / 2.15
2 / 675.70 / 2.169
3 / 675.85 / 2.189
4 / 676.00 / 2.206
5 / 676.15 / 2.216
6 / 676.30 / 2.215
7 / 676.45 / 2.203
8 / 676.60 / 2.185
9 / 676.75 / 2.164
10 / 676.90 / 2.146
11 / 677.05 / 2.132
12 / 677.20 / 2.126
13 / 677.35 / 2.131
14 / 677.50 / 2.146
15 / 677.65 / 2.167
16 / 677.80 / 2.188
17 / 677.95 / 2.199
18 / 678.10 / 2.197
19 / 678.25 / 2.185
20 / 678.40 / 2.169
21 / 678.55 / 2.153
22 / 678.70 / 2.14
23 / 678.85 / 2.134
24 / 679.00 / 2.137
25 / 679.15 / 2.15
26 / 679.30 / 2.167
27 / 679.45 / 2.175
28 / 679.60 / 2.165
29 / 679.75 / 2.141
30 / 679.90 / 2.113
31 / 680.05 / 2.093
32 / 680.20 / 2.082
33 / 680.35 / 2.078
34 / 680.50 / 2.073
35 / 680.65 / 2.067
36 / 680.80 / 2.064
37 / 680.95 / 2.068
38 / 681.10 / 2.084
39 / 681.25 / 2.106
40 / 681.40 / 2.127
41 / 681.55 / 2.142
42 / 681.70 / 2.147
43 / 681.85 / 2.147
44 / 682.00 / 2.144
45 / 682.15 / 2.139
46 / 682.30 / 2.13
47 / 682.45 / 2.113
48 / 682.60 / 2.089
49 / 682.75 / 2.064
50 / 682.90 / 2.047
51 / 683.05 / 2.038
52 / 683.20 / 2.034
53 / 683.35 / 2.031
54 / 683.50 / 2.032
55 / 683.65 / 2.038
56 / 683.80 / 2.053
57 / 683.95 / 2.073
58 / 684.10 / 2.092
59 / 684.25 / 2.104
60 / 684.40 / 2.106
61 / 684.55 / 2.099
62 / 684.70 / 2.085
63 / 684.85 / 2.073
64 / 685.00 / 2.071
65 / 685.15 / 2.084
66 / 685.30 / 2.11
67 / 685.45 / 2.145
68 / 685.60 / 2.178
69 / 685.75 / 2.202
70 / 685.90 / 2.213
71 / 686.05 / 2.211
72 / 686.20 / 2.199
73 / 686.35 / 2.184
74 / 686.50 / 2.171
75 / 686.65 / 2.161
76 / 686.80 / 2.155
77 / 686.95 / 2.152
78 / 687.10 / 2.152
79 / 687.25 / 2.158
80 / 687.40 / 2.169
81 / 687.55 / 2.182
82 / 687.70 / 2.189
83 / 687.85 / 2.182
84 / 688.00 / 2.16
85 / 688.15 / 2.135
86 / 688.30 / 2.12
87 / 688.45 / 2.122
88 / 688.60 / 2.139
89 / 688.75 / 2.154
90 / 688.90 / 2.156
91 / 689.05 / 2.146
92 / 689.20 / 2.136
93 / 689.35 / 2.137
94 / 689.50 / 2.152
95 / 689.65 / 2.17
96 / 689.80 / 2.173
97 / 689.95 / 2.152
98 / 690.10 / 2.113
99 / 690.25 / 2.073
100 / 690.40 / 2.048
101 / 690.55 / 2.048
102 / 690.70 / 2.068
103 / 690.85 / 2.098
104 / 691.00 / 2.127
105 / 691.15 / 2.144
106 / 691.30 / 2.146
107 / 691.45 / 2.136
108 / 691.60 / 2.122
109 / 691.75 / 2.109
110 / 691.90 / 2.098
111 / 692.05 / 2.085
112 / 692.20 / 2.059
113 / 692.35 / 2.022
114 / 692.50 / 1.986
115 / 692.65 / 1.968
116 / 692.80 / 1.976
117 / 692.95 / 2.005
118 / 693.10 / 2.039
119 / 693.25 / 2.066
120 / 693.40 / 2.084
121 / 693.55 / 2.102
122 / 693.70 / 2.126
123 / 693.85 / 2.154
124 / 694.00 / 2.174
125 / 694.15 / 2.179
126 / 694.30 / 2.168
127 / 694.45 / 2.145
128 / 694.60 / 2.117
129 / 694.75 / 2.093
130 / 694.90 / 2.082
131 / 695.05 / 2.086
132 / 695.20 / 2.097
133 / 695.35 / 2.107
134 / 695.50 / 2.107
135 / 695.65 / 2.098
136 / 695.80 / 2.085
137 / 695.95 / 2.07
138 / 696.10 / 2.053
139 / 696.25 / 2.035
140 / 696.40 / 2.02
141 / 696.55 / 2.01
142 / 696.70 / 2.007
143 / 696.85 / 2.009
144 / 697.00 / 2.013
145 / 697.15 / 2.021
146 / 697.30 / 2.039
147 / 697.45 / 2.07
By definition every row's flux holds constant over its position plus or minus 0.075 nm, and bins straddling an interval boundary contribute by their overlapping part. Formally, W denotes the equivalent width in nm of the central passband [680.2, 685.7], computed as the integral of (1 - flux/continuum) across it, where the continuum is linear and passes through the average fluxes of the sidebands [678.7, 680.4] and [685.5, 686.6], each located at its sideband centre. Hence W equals 0.18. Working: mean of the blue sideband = 2.13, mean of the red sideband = 2.19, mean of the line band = 2.09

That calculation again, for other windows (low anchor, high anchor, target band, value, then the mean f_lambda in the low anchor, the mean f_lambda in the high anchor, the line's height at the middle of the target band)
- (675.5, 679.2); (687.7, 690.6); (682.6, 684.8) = 0.09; 2.17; 2.13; 2.15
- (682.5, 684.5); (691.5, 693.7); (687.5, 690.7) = -0.12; 2.06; 2.06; 2.06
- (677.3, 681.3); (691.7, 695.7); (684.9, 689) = -0.10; 2.13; 2.09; 2.11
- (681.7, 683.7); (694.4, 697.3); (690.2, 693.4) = 0.00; 2.08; 2.06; 2.07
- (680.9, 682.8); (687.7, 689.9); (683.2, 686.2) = 0.03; 2.12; 2.15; 2.13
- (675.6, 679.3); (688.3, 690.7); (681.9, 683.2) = 0.03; 2.17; 2.13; 2.15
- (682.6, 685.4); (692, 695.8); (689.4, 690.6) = -0.02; 2.07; 2.08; 2.08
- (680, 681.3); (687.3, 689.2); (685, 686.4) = -0.02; 2.08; 2.15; 2.13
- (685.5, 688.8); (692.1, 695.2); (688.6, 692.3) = 0.01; 2.17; 2.08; 2.12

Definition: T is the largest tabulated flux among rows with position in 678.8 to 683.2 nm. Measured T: 2.175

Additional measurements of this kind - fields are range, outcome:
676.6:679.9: 2.199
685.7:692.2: 2.213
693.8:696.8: 2.179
